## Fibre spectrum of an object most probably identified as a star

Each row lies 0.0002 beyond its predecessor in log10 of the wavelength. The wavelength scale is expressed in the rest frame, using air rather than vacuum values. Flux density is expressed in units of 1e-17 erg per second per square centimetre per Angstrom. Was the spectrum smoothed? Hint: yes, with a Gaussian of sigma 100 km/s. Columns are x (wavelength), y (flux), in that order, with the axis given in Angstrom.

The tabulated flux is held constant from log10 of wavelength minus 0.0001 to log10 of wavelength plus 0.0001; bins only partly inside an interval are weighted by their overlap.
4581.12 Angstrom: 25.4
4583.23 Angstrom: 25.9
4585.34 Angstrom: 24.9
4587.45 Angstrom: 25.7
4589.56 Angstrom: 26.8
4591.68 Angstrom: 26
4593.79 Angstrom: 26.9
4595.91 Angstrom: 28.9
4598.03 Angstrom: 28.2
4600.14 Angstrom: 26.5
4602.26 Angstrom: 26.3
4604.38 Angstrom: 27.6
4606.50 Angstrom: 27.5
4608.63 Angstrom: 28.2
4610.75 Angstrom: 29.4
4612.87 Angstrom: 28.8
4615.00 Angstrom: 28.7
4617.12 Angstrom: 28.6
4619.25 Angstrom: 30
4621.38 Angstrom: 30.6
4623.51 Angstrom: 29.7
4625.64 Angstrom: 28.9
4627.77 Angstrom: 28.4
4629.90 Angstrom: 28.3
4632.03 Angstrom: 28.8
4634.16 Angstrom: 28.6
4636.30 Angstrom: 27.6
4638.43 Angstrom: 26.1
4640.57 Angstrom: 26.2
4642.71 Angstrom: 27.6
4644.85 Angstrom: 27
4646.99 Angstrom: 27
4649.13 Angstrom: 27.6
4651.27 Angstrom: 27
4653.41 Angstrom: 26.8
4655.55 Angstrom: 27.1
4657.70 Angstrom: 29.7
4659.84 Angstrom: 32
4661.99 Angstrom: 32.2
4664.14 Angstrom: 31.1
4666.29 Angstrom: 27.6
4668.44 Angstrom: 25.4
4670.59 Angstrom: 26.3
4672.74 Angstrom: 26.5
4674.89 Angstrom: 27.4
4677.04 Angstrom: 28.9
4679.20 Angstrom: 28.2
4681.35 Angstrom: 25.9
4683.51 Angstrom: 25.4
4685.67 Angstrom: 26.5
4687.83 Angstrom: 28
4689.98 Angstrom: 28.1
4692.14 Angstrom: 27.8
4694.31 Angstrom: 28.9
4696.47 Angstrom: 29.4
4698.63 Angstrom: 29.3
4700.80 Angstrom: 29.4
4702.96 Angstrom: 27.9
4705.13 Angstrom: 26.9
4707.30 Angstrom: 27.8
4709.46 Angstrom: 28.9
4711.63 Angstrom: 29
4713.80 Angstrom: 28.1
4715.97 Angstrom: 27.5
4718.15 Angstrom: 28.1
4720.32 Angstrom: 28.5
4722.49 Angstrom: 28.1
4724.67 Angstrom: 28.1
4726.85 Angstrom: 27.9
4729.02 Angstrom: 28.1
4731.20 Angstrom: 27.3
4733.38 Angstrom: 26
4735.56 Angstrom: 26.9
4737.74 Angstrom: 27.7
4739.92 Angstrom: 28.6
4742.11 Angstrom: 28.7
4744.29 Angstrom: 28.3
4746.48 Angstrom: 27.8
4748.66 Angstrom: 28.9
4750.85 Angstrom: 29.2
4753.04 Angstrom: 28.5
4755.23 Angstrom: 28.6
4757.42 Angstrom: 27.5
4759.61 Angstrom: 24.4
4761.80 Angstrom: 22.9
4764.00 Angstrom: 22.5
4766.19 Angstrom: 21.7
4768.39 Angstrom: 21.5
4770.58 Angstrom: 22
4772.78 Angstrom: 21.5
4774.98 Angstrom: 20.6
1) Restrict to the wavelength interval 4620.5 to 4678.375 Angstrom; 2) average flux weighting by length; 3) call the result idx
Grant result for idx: 28.2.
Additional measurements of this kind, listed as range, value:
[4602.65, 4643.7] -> 28.4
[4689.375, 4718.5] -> 28.4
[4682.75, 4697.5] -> 27.8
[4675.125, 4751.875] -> 28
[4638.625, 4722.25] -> 28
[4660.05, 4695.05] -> 27.8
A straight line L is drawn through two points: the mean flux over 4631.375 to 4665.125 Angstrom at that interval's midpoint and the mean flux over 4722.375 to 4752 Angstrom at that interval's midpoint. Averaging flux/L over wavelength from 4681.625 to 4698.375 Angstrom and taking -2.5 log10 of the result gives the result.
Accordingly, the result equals 0.016 mag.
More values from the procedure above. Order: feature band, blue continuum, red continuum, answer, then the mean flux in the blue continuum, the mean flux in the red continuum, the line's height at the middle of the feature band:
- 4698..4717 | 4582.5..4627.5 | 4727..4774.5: -0.07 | 27.8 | 26.1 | 26.6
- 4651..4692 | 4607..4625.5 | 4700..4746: 0.02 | 29.2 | 28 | 28.6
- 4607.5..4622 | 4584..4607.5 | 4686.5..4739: -0.08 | 26.8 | 28.1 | 27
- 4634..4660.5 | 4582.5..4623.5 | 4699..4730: 0.01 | 27.7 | 28.2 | 27.9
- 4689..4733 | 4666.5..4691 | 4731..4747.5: -0.03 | 27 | 27.7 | 27.4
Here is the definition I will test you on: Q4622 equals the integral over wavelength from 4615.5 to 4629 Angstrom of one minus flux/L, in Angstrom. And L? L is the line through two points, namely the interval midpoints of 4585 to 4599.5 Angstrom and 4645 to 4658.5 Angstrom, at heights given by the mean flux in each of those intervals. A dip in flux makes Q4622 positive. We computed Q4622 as -1.1 Angstrom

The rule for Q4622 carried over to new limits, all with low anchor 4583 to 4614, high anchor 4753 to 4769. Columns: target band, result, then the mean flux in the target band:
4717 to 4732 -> -1.72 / 28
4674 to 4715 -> -3.78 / 28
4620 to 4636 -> -1.36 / 29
